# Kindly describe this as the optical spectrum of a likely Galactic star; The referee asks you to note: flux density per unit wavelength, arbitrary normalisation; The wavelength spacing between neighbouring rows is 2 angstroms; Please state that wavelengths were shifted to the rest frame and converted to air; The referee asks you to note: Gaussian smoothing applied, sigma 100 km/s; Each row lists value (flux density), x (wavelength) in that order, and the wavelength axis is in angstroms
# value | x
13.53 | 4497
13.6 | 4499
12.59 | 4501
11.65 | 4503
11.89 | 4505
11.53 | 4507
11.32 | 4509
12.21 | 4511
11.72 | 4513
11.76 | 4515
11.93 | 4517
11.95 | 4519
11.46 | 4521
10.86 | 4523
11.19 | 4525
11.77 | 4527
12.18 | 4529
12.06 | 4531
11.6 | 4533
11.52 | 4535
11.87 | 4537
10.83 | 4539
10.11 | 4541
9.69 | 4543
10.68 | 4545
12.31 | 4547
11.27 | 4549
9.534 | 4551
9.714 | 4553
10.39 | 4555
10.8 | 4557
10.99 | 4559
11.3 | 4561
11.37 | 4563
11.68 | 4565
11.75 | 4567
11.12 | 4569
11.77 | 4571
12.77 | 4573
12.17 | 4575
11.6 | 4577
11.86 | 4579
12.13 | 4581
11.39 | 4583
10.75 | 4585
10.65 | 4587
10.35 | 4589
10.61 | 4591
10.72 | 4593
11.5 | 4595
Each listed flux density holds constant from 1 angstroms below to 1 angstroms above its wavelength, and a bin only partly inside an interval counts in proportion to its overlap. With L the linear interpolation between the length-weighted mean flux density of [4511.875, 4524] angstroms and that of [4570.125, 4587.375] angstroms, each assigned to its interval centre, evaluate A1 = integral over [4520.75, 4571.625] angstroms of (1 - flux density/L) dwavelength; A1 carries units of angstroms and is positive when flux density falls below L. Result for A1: 2.3 angstroms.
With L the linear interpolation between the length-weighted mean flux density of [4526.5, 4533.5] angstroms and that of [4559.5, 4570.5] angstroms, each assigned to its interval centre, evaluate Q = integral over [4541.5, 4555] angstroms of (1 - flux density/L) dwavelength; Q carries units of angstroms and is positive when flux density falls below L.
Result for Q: 1.4 angstroms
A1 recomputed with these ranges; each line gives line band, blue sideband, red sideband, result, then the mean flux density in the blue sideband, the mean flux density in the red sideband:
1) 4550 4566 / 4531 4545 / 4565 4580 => 1.08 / 11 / 11.9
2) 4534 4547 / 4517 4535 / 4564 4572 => 0.81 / 11.6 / 11.6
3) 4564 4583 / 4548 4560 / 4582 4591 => -2.16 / 10.4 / 10.8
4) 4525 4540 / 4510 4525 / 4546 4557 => -0.58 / 11.7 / 10.7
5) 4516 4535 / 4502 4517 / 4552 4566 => -0.32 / 11.7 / 10.9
